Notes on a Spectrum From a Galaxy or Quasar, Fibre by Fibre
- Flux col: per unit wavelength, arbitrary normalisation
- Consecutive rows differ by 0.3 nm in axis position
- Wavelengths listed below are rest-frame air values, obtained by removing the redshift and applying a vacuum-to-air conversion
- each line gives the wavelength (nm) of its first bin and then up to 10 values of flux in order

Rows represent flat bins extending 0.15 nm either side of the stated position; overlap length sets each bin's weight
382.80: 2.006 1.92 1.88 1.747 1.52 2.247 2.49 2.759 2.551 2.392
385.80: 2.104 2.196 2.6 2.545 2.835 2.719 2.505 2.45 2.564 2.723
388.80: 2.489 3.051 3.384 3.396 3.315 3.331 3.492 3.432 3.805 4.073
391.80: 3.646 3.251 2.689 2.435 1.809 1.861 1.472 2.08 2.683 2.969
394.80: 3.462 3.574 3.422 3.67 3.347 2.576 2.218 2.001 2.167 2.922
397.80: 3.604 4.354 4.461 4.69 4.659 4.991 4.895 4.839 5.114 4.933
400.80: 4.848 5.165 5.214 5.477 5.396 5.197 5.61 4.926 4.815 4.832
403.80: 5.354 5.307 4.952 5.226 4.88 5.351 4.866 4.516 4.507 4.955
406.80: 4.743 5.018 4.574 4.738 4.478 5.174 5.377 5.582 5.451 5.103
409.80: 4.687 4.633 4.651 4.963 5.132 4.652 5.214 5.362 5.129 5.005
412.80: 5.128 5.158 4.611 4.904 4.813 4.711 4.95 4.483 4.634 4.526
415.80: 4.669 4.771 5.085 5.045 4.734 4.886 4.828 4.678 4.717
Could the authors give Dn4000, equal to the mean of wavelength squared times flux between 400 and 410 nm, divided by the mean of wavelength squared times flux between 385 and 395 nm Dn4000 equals 1.94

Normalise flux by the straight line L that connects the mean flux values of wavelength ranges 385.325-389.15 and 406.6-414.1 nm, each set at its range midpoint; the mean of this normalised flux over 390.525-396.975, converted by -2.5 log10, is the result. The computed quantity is 0.10 mag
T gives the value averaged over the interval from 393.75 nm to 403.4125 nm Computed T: 4.08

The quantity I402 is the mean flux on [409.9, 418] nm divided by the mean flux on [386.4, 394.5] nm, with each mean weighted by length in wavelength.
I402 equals 1.7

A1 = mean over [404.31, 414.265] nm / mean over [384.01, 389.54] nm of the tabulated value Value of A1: 1.9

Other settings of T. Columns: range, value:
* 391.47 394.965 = 2.66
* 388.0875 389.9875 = 2.97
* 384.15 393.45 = 2.81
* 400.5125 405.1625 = 5.14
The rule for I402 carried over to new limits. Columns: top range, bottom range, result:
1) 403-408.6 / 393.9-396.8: 1.62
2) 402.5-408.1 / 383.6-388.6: 2.04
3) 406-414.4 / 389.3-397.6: 1.68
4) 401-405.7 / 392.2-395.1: 2.10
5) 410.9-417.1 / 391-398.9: 1.60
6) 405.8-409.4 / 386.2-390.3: 1.75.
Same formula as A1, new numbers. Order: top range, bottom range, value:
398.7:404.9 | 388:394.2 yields 1.75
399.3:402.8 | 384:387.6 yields 2.10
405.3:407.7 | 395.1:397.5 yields 1.69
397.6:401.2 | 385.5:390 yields 1.74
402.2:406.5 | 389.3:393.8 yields 1.67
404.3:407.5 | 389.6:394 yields 1.66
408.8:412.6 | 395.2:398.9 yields 1.52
